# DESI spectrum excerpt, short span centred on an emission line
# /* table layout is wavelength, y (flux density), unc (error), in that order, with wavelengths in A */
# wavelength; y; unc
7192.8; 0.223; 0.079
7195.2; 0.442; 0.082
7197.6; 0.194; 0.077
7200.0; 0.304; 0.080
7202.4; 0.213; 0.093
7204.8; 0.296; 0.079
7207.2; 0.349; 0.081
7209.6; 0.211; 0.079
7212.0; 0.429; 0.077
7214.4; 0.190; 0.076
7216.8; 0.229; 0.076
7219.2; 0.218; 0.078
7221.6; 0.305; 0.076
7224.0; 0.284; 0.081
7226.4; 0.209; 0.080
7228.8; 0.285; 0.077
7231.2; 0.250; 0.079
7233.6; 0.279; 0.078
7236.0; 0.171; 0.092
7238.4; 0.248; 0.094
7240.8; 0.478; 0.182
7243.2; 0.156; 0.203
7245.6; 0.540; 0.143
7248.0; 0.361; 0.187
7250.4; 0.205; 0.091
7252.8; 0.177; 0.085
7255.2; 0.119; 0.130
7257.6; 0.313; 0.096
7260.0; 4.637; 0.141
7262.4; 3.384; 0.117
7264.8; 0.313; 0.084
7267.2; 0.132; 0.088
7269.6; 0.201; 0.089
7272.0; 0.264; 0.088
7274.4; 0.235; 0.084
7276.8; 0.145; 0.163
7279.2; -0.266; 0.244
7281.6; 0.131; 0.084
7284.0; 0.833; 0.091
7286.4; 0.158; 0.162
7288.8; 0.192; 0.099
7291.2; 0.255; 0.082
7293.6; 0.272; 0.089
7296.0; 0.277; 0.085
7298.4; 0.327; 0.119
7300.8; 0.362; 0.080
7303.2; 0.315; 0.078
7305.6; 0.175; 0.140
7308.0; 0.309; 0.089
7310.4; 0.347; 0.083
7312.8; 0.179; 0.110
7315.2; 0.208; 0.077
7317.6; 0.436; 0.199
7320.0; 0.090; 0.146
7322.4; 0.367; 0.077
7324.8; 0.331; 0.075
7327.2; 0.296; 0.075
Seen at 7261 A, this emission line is H-alpha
